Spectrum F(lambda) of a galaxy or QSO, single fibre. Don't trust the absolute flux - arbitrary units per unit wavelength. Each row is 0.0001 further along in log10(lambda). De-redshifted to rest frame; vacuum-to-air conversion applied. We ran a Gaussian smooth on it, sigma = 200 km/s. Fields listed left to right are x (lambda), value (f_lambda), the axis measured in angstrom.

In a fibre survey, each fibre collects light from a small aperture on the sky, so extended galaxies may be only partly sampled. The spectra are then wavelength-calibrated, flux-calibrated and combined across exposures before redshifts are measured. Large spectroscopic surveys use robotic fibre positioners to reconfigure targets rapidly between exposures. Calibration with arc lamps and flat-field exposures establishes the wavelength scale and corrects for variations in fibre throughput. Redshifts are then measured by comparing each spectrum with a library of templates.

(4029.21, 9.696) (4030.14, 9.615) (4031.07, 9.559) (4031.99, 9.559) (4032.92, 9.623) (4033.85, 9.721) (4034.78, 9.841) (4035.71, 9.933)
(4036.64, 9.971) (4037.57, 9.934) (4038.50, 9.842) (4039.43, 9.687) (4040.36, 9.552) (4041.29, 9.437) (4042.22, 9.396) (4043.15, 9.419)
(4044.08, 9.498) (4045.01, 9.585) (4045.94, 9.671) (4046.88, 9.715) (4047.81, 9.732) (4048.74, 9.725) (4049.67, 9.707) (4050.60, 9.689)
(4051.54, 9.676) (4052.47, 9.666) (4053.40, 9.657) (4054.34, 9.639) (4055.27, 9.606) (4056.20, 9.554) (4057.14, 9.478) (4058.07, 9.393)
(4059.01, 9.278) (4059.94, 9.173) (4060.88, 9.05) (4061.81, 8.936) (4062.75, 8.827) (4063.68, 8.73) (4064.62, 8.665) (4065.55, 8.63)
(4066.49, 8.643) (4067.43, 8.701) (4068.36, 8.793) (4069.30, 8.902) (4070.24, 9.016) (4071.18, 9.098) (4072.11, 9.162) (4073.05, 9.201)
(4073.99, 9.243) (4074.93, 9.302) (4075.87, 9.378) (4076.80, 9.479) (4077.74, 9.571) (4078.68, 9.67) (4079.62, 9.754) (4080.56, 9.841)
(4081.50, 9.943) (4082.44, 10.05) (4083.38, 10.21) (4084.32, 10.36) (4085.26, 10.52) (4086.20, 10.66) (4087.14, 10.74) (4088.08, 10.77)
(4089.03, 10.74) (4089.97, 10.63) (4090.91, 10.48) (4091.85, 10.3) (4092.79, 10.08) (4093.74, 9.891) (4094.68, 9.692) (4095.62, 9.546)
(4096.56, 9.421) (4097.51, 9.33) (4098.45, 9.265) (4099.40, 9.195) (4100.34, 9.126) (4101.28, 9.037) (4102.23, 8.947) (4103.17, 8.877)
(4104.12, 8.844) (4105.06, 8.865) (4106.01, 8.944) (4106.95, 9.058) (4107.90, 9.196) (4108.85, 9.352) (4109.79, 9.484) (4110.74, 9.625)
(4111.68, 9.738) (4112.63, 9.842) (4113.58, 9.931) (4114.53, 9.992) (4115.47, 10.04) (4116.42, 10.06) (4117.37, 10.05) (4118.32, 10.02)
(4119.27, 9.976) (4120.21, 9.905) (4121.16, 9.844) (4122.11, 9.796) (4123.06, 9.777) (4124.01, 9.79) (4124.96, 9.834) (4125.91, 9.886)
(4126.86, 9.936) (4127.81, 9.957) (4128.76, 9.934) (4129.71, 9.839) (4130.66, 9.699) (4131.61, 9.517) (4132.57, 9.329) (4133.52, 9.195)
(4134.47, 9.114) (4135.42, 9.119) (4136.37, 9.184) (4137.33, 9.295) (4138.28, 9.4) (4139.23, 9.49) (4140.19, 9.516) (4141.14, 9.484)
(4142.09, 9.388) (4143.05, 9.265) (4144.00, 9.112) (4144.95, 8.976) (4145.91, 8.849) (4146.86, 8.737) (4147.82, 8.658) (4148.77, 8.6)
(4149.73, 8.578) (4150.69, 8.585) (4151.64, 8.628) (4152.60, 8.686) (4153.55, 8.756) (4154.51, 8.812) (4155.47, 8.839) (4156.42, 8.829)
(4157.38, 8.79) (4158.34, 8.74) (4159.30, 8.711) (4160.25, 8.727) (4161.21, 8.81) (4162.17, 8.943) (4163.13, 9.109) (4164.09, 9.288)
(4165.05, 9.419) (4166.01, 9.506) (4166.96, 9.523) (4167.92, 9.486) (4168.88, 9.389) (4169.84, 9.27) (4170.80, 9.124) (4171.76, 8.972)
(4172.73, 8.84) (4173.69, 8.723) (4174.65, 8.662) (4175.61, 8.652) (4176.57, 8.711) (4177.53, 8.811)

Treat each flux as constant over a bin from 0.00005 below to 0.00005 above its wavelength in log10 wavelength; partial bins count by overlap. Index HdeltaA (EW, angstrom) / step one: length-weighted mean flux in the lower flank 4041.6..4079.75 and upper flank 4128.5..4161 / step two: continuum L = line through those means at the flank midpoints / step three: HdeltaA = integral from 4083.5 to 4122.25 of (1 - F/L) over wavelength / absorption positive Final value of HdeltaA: -2.4 angstrom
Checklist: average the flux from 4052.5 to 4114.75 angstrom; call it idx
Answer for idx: 9.5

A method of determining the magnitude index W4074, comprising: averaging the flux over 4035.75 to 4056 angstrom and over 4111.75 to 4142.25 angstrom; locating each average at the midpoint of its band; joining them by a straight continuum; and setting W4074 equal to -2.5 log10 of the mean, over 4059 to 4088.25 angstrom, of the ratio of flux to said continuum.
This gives 0.03 mag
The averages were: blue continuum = 9.66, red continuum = 9.69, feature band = 9.44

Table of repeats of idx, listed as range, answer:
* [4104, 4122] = 9.64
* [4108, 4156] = 9.43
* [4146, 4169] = 8.92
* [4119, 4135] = 9.72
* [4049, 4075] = 9.19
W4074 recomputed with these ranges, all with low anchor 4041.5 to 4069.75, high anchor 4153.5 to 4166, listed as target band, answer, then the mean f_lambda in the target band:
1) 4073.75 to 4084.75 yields -0.06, 9.74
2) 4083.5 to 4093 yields -0.15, 10.5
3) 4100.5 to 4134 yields -0.06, 9.6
